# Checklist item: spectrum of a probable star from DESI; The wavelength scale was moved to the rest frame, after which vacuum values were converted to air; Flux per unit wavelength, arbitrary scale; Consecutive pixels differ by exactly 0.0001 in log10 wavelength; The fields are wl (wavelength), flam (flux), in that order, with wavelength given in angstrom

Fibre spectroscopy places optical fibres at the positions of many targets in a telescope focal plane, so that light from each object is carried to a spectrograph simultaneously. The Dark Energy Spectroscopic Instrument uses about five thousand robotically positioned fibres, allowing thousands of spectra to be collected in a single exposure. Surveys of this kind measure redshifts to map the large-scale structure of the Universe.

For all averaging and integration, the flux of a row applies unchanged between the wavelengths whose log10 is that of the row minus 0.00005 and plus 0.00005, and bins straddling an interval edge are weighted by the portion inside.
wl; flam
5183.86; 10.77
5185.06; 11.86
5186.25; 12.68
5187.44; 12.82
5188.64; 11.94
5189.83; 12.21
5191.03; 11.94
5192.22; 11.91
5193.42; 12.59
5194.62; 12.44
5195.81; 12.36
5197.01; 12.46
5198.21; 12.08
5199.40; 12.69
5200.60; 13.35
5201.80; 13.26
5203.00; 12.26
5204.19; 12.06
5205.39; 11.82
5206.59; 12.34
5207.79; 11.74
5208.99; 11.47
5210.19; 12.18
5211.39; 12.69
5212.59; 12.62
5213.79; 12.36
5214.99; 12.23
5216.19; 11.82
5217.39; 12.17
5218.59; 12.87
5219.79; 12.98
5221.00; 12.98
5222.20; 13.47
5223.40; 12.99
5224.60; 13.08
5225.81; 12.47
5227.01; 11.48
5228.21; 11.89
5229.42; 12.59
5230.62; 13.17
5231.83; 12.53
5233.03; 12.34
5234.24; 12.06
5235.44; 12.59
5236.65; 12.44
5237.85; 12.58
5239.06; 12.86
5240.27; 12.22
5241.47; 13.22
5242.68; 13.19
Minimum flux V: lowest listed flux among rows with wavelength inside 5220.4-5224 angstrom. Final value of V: 12.98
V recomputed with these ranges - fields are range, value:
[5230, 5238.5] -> 12.06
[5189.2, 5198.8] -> 11.91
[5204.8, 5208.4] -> 11.74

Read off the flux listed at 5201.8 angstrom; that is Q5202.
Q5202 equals 13.26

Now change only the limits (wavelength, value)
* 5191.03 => 11.94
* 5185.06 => 11.86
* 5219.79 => 12.98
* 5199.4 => 12.69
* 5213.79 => 12.36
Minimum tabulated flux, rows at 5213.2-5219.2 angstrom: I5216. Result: 11.82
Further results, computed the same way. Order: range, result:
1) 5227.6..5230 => 11.89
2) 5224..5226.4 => 12.47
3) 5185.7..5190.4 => 11.94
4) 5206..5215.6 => 11.47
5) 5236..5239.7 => 12.44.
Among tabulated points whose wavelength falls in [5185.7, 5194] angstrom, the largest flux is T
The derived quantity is 12.82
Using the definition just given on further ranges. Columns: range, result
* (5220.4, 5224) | 13.47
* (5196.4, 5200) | 12.69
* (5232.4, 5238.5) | 12.59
